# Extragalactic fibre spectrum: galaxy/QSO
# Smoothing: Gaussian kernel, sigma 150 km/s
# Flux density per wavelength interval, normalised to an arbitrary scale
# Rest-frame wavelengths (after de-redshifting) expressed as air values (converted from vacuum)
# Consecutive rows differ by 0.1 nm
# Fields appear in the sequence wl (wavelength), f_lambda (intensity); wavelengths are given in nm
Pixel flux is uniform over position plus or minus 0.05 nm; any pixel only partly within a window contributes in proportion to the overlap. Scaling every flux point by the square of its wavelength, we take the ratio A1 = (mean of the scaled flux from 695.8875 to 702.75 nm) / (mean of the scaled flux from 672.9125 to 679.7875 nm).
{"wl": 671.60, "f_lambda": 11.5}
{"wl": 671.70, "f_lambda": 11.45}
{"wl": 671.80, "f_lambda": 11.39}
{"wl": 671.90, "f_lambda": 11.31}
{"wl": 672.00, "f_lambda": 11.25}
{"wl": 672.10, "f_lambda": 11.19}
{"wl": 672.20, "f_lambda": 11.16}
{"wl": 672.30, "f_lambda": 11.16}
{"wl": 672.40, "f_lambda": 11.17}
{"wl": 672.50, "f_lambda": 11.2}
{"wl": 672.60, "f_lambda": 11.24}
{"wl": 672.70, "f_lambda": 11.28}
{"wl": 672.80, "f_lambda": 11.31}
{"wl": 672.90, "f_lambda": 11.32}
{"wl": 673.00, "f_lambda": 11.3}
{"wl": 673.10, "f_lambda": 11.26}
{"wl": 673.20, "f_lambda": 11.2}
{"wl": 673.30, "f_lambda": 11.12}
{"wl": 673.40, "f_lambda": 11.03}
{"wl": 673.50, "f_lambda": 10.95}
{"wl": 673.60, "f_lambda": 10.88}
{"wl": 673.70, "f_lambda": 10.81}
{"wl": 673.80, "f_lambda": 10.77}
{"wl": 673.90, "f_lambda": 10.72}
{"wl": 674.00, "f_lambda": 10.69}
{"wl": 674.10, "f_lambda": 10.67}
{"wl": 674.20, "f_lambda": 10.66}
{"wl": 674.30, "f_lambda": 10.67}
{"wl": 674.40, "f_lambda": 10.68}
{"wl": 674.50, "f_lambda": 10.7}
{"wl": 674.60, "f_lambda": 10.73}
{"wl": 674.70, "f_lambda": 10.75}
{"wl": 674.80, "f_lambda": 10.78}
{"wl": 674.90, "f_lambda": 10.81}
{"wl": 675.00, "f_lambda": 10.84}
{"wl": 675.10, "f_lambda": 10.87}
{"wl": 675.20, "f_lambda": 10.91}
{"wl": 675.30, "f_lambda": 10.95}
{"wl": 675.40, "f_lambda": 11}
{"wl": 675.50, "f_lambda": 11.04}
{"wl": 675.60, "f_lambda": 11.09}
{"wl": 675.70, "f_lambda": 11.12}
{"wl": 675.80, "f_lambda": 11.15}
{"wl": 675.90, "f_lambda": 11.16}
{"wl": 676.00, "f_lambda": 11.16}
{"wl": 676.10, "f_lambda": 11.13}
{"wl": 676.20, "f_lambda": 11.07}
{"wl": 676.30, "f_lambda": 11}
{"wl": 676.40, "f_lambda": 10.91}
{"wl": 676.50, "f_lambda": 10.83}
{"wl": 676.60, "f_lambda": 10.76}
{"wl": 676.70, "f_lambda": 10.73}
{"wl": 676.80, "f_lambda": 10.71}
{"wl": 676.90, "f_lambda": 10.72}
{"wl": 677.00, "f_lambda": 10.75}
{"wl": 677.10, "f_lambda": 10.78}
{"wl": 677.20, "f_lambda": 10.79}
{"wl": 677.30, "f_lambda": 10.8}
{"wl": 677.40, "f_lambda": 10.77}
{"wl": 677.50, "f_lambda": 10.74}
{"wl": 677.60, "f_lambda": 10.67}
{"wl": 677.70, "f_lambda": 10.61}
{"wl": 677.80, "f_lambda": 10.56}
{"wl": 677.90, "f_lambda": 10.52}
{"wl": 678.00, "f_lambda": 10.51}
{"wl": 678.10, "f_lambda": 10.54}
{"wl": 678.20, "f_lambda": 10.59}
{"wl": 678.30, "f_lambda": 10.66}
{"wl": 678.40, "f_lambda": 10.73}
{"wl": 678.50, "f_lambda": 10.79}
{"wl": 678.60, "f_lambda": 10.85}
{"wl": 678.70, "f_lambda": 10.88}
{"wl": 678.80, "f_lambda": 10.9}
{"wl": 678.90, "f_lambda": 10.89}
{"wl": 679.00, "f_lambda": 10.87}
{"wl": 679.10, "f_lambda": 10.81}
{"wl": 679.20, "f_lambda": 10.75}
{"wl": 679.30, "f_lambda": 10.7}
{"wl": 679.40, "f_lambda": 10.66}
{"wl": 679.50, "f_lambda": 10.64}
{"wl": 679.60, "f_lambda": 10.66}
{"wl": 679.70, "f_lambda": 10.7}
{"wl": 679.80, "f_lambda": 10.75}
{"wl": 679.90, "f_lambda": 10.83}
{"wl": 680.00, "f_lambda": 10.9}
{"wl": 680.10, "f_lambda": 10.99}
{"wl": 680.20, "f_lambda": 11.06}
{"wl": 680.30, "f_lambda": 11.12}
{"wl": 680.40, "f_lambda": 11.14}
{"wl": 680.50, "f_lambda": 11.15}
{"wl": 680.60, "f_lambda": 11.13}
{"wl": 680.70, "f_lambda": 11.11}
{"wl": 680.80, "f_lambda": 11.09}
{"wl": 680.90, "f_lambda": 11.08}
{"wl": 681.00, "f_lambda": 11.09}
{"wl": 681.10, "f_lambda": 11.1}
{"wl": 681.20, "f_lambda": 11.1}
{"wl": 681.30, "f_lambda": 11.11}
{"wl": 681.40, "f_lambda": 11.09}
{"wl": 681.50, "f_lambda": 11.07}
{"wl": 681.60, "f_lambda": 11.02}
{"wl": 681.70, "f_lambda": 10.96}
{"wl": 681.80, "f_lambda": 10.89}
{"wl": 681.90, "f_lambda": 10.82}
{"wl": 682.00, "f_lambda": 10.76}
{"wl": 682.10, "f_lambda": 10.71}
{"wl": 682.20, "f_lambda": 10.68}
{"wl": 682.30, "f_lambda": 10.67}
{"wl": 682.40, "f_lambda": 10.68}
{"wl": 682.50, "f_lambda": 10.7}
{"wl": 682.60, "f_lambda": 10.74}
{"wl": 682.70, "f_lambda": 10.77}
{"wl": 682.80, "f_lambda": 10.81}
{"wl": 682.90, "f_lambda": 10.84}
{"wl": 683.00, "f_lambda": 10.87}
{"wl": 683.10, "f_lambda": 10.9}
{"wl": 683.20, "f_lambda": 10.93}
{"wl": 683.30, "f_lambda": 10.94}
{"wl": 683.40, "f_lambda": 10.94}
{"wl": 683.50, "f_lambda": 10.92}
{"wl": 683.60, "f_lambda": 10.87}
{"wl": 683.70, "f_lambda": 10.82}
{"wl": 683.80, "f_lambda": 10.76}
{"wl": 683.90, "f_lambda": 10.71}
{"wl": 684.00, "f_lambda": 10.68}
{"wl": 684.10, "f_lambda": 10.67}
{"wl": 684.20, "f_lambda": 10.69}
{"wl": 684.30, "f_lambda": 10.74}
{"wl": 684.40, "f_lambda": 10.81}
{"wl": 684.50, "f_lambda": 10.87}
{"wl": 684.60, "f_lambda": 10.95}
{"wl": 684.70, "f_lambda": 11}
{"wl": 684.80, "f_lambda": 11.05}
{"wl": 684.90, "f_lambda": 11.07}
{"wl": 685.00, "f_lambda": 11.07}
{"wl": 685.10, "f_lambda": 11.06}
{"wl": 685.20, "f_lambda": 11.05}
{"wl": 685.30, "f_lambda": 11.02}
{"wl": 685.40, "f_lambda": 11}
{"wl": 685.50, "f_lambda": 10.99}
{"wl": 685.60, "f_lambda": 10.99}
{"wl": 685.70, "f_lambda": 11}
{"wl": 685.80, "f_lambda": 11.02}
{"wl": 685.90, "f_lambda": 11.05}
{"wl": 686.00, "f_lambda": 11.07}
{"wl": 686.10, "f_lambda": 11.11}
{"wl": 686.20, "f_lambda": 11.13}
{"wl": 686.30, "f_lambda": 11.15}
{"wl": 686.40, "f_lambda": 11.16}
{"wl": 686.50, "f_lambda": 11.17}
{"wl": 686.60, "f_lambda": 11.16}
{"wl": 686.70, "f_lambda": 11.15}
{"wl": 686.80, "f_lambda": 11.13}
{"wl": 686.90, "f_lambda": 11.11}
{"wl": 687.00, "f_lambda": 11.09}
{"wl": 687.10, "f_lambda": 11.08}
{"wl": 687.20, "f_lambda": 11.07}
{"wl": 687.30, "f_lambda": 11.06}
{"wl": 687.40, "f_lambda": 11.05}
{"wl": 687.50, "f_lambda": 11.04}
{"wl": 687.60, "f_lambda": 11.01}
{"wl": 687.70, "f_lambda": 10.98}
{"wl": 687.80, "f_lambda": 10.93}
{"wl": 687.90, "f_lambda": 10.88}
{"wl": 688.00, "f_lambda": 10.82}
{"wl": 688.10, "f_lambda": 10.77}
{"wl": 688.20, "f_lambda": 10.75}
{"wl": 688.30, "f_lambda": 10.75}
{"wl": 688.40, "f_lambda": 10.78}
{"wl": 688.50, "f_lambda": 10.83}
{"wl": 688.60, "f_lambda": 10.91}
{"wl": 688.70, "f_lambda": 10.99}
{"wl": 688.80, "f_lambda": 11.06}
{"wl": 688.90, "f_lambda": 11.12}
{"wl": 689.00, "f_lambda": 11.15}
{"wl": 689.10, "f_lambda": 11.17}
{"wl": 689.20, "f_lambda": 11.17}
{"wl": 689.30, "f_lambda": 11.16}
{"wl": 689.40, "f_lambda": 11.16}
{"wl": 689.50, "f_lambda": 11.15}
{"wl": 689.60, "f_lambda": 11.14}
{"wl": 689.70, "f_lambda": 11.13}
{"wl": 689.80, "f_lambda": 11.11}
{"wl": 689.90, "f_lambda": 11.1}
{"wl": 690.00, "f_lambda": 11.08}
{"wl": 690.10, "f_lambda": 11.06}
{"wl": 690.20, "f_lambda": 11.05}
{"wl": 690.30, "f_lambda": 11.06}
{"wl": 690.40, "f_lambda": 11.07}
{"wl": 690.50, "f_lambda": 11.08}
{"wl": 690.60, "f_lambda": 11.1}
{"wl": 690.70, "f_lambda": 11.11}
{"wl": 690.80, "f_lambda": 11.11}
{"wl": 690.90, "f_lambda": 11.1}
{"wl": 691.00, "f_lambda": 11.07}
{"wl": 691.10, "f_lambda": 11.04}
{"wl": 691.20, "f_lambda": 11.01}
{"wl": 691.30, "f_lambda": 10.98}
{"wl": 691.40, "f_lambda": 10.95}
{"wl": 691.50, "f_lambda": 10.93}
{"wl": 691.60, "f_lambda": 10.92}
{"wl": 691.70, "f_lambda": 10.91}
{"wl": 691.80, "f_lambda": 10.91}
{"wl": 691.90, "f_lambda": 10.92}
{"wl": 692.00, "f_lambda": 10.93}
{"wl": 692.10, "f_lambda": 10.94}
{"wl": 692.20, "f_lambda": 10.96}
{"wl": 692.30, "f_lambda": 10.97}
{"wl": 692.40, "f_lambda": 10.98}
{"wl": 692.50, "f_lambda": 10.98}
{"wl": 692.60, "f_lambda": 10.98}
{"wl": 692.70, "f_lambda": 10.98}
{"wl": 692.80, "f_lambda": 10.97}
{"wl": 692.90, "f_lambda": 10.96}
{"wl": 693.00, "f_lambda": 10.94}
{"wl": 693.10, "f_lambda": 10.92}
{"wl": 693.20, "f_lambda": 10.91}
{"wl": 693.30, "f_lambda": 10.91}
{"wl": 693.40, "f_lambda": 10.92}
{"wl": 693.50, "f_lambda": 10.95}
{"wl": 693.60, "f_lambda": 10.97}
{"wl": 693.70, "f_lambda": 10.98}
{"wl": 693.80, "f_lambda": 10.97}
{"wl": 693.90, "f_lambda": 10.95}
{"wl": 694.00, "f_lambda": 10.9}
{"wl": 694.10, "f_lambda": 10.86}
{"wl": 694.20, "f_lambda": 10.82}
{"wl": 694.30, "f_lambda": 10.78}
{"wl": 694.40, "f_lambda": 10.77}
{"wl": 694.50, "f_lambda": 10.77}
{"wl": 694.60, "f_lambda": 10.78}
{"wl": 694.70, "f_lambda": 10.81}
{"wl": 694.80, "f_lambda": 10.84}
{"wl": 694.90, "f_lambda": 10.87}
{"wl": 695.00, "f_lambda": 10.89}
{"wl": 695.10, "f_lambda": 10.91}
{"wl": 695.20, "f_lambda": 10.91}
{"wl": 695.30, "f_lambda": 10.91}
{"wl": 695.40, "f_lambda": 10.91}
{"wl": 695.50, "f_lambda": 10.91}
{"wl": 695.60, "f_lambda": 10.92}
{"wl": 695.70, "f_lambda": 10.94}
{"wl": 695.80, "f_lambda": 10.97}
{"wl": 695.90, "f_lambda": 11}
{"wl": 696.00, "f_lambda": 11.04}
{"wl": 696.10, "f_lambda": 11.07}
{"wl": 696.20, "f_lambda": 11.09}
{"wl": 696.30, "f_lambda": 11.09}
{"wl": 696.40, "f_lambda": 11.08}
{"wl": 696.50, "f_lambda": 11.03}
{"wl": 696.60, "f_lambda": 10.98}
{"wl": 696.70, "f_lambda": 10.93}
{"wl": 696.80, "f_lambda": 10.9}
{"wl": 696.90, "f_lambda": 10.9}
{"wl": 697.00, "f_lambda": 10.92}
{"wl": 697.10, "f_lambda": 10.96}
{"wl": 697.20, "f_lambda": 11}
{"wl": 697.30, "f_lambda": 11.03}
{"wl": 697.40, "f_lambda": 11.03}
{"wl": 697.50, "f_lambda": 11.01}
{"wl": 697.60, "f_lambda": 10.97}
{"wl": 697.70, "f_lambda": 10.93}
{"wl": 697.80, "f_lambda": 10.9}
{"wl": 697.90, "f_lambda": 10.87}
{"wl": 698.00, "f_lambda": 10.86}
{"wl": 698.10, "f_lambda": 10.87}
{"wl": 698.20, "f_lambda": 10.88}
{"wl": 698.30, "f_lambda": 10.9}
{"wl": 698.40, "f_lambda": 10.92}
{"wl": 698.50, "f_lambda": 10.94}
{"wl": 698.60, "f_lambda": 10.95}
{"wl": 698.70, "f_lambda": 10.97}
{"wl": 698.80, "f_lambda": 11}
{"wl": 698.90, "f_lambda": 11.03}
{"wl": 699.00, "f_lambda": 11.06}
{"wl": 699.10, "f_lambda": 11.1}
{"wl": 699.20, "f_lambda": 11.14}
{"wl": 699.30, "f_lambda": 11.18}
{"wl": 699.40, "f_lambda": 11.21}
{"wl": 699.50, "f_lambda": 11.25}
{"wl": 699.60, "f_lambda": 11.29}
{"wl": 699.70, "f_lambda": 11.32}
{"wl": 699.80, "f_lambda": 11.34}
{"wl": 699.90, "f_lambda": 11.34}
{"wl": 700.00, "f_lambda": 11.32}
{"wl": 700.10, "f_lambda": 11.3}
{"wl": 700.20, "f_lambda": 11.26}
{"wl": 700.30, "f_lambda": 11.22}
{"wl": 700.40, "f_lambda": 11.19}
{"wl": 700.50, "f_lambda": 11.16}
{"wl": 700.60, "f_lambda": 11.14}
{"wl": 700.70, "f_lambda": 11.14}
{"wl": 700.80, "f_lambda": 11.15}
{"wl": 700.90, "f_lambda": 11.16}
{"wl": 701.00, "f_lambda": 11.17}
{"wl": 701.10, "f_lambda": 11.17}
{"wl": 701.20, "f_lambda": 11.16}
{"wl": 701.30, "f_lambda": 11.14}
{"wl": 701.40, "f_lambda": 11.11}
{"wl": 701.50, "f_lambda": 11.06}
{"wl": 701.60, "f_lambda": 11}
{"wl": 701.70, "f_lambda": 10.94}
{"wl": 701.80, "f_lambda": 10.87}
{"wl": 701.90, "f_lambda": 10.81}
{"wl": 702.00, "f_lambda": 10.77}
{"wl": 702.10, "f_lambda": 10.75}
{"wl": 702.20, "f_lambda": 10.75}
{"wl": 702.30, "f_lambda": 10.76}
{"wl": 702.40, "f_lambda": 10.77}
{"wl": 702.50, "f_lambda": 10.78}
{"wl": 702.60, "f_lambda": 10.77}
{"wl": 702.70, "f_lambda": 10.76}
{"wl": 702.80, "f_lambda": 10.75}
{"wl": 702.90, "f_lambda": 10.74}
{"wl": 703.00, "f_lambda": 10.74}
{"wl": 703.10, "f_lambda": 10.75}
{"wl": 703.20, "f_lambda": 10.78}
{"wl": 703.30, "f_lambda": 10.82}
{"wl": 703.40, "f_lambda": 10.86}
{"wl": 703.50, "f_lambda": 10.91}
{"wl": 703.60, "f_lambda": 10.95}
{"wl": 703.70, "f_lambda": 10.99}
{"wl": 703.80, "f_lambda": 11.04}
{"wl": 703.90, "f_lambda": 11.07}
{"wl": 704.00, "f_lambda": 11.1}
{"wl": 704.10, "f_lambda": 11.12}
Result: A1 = 1.09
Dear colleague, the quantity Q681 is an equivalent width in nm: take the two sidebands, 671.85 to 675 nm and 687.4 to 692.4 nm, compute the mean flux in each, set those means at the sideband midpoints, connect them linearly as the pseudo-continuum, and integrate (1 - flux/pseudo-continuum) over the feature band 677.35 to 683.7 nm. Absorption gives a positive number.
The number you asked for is 0.09 nm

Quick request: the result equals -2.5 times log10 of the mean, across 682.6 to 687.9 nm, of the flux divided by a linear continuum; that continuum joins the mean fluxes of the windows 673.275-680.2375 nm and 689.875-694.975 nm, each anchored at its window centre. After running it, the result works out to -0.01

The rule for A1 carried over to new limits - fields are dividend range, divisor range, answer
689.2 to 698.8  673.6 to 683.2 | 1.06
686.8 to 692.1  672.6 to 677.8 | 1.05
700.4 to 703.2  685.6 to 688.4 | 1.04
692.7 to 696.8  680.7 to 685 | 1.04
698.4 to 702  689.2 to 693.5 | 1.04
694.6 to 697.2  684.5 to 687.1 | 1.02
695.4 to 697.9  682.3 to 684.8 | 1.05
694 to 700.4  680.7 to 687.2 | 1.04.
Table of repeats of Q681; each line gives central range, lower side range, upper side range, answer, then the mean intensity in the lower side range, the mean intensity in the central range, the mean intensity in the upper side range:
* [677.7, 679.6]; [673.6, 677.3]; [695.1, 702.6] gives 0.03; 10.9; 10.7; 11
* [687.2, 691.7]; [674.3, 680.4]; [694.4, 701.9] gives -0.03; 10.8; 11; 11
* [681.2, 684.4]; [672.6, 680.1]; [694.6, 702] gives 0.02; 10.9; 10.8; 11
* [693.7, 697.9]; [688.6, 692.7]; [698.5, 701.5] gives 0.07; 11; 10.9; 11.2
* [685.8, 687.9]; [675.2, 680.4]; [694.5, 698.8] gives -0.04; 10.8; 11.1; 10.9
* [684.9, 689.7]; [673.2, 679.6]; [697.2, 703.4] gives -0.06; 10.8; 11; 11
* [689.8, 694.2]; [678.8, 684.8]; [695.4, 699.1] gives -0.02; 10.9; 11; 11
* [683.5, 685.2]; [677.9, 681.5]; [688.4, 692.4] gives 0.01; 10.9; 10.9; 11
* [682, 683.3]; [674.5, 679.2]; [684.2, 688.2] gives 0.02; 10.8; 10.8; 11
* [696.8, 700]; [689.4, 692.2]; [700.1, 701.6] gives 0.03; 11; 11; 11.2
